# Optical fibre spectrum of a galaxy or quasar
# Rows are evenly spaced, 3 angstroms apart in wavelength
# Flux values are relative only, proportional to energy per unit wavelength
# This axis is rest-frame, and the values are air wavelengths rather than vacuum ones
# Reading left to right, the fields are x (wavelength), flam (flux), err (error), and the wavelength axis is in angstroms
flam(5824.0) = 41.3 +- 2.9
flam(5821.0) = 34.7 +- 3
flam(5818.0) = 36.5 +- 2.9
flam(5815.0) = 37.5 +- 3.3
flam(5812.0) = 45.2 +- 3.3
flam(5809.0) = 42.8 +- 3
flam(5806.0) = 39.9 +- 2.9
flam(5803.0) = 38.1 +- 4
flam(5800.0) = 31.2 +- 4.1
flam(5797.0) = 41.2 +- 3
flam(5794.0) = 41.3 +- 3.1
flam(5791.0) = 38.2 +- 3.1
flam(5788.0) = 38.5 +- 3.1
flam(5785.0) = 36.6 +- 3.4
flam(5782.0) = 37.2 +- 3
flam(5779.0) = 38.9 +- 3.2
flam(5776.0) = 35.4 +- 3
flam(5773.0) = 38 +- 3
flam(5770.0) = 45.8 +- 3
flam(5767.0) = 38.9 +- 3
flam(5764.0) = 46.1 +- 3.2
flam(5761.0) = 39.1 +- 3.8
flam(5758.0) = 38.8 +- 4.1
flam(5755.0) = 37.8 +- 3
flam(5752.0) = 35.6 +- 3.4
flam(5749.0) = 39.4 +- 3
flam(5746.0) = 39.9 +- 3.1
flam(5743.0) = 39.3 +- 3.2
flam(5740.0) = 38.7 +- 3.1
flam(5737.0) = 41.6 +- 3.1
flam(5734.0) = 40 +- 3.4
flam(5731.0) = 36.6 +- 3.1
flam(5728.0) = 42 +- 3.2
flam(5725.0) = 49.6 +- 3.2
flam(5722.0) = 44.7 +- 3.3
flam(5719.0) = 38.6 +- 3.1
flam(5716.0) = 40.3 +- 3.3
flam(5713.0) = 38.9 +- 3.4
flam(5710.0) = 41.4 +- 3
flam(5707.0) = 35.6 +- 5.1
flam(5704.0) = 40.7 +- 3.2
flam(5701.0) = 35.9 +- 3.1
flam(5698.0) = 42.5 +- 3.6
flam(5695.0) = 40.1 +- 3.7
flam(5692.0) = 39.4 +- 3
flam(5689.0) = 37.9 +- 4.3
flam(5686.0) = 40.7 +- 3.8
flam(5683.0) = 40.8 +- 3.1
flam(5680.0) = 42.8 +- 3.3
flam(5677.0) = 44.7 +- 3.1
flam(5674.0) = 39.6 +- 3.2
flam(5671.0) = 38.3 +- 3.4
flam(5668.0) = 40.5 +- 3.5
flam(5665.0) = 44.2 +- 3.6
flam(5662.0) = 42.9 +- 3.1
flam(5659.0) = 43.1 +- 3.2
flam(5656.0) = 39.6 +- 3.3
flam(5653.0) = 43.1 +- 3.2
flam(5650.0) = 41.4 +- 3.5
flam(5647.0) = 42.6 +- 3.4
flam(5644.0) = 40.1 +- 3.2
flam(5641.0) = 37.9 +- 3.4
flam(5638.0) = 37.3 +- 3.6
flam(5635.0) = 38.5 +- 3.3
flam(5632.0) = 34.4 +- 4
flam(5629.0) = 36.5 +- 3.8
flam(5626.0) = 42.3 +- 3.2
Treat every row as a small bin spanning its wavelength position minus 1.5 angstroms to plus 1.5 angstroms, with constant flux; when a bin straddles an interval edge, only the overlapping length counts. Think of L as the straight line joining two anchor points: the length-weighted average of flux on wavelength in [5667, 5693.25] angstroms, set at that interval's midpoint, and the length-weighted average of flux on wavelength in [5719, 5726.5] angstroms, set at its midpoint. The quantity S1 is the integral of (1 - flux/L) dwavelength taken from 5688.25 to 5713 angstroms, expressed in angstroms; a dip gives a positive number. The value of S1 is 2.1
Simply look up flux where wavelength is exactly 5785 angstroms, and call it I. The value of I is 36.6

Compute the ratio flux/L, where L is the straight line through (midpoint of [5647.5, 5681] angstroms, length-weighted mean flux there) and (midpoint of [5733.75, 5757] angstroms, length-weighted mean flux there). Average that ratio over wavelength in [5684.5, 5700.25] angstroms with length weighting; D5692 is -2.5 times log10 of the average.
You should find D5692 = 0.02 mag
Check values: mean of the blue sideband 41.8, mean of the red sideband 39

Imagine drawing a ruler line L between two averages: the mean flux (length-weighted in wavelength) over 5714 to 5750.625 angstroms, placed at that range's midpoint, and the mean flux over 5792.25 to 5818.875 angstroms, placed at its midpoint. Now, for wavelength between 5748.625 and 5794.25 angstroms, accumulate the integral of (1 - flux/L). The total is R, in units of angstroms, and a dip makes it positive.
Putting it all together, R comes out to 1.2 angstroms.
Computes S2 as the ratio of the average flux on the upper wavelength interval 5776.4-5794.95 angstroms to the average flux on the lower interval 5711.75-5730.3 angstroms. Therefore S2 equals 0.91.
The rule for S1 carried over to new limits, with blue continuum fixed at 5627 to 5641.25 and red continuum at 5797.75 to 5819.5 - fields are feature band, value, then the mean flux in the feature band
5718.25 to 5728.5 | -1.7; 44.3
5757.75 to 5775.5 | -1.2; 41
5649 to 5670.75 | -2.7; 41.9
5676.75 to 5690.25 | -1.3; 41.1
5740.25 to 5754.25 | -0.1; 38.5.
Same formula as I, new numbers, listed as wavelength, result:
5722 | 44.7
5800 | 31.2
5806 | 39.9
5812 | 45.2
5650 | 41.4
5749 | 39.4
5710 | 41.4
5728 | 42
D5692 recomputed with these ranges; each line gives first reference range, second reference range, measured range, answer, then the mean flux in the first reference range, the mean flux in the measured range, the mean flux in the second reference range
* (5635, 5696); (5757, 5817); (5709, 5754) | -0.01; 40.8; 40.4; 39.4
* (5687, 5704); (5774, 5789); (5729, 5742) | -0.03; 39.3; 39.3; 37.3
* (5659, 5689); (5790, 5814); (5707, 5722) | 0.03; 41.5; 39.9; 39.7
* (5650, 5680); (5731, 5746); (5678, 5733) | 0.00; 41.8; 40.5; 39.6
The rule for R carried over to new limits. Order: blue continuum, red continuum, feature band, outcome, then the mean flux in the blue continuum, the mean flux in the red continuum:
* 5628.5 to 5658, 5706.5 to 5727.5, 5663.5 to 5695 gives -0.3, 39.3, 41.6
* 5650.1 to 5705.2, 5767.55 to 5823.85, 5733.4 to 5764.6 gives 0.1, 40.9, 38.8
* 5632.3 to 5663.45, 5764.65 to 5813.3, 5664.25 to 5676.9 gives -0.2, 40.4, 39.3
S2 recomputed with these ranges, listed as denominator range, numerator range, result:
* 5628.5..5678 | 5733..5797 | 0.98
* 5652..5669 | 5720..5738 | 1.00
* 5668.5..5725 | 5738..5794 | 0.97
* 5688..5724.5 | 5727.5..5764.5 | 0.99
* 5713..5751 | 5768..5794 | 0.95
